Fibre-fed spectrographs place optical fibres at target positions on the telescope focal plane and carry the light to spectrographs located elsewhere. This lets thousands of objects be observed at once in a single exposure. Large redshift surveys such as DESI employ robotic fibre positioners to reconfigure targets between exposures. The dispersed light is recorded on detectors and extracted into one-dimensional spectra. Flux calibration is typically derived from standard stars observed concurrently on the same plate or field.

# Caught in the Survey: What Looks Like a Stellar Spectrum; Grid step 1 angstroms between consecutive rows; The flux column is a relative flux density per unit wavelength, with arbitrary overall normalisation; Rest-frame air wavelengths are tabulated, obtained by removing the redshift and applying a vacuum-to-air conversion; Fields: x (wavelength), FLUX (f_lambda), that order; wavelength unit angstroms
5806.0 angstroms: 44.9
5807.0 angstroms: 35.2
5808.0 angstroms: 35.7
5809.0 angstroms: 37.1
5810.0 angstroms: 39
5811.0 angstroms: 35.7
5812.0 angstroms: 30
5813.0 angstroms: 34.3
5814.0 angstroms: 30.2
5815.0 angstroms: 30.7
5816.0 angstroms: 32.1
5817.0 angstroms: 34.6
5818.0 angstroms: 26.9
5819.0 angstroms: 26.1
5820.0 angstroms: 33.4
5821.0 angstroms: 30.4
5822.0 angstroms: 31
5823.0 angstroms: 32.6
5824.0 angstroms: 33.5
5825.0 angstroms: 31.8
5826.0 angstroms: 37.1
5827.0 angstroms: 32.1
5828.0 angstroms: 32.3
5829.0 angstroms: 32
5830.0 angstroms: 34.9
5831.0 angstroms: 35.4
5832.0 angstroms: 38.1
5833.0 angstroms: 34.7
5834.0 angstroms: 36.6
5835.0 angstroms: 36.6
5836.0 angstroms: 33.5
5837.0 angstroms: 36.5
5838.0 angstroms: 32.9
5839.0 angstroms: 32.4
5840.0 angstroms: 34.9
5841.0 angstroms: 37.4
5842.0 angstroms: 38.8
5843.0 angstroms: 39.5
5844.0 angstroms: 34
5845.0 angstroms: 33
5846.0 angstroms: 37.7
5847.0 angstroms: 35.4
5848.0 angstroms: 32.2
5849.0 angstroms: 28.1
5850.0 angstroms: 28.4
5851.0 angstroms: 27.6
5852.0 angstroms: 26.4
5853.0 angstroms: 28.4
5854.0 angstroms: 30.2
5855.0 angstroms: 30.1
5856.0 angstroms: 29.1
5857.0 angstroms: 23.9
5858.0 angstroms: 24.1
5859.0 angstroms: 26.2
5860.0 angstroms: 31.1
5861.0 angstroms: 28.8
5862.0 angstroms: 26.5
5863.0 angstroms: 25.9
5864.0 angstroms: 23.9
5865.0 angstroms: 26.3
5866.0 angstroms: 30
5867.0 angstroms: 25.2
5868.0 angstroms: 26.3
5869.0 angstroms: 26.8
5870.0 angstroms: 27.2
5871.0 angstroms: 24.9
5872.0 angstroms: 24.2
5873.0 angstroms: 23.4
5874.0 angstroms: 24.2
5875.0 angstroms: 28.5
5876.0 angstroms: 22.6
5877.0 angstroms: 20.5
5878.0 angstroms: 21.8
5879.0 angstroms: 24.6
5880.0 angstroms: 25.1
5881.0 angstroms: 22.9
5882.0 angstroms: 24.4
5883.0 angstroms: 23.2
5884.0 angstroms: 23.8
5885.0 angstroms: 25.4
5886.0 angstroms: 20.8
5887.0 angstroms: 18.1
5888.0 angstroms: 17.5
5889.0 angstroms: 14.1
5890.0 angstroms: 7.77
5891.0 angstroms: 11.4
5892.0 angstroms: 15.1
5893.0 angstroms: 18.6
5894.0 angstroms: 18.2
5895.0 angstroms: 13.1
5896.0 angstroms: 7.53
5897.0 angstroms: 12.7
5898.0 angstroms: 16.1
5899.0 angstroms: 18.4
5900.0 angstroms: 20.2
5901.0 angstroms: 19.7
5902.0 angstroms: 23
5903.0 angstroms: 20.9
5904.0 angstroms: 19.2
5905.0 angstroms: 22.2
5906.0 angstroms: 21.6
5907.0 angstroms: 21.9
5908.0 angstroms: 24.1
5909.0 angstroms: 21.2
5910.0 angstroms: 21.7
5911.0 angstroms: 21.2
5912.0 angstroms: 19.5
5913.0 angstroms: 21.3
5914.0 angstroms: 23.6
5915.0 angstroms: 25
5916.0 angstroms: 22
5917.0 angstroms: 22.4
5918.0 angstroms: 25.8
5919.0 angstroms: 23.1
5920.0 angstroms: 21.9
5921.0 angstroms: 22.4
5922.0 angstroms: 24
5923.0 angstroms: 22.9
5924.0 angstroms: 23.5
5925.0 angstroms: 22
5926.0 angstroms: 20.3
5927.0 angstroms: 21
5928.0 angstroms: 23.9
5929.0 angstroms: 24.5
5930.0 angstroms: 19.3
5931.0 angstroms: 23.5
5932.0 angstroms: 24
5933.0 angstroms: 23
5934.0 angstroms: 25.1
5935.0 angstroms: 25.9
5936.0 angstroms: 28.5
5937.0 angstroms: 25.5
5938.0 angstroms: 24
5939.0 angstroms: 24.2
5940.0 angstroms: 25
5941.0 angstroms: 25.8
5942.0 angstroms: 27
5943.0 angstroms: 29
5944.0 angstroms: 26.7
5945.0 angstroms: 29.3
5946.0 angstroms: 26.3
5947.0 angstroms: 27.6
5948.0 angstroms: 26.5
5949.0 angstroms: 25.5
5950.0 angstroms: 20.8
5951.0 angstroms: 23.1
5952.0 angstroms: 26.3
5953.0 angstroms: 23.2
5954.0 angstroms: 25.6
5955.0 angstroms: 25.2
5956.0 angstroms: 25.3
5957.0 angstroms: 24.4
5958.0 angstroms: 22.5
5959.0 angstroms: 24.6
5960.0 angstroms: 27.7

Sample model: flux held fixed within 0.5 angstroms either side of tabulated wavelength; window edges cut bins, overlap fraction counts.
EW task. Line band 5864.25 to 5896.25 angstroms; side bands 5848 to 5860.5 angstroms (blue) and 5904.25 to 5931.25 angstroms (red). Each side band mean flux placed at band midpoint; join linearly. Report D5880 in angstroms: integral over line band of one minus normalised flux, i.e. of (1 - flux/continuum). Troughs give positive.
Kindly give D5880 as 5.4 angstroms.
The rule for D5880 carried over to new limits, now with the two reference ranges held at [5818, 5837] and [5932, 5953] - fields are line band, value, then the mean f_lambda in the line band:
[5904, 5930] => 4.7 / 22.4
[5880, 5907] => 9.7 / 18.5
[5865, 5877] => 1.9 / 25.6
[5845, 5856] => 0.5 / 30.5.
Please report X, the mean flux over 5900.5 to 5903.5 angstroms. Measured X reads 21.2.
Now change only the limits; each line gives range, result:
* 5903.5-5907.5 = 21.2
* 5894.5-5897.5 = 11.1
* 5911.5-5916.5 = 22.3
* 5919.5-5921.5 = 22.1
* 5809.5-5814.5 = 33.8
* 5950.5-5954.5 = 24.5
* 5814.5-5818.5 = 31.1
